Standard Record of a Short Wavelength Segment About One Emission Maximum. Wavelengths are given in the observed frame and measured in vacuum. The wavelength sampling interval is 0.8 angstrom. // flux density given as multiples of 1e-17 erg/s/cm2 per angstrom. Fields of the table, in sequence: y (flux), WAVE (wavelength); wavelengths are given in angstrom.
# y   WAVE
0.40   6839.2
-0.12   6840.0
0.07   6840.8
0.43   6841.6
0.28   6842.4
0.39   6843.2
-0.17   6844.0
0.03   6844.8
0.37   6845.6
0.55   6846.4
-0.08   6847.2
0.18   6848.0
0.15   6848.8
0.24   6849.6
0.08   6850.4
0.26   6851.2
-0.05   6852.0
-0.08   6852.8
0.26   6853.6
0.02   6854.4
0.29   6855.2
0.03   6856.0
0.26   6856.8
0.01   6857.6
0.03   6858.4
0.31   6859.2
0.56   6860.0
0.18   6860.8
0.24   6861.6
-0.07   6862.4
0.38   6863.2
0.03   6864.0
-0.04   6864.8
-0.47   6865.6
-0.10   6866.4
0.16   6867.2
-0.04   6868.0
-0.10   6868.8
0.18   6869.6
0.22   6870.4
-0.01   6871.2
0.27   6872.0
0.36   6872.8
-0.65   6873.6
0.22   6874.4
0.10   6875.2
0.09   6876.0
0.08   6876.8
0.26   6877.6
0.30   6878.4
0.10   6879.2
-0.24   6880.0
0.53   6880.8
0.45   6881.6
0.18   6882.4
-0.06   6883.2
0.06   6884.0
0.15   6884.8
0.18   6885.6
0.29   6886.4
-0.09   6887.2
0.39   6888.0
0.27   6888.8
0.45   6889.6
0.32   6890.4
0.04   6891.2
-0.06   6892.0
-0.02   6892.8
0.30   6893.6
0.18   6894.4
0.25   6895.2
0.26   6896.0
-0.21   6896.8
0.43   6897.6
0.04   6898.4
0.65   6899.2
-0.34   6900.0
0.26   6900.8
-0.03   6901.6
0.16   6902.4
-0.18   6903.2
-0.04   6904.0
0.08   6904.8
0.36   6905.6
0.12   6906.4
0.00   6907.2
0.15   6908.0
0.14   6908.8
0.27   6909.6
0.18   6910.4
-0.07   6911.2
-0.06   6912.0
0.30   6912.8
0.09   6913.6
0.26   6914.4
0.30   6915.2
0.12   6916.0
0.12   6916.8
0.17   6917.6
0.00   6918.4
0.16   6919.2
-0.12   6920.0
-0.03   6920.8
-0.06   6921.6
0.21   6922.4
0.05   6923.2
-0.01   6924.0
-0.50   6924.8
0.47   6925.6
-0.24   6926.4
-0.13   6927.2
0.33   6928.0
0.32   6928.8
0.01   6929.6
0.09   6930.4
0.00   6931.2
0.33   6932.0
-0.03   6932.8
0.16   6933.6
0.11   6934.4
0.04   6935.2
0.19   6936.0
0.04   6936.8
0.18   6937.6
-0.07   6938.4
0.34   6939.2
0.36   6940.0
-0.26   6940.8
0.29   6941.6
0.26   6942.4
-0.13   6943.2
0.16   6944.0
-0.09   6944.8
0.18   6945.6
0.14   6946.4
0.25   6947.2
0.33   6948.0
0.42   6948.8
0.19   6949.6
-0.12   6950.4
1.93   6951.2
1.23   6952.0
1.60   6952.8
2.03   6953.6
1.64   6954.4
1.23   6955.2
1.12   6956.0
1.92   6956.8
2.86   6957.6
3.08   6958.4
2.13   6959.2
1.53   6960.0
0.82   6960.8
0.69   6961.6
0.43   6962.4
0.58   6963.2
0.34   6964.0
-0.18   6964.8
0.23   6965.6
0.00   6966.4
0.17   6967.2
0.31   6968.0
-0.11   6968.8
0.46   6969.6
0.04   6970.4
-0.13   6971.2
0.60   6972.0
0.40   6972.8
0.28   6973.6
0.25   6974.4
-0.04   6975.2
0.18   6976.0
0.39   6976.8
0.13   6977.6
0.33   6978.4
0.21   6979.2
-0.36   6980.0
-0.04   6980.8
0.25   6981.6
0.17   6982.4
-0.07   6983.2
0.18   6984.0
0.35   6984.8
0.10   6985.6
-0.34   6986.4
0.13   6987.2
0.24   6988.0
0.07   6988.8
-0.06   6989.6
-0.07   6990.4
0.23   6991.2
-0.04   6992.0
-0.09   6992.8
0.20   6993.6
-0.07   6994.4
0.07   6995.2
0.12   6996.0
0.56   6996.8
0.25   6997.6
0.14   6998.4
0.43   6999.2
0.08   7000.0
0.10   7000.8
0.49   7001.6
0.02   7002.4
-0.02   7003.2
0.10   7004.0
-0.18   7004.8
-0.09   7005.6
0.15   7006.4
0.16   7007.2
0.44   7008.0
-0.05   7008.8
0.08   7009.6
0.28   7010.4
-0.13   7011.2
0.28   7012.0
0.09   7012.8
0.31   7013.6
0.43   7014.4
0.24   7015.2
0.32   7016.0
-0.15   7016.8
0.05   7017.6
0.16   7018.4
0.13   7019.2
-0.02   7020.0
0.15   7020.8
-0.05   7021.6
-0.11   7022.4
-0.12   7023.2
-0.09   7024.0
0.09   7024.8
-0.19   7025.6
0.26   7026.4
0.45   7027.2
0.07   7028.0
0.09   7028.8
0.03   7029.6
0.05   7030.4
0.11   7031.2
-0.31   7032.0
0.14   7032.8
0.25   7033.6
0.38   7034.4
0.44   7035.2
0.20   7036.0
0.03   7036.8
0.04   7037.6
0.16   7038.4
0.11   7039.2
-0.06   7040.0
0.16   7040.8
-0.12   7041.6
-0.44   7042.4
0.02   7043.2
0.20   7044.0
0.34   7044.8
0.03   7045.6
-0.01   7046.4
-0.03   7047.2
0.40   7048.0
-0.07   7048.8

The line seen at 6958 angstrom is [O II] 3727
